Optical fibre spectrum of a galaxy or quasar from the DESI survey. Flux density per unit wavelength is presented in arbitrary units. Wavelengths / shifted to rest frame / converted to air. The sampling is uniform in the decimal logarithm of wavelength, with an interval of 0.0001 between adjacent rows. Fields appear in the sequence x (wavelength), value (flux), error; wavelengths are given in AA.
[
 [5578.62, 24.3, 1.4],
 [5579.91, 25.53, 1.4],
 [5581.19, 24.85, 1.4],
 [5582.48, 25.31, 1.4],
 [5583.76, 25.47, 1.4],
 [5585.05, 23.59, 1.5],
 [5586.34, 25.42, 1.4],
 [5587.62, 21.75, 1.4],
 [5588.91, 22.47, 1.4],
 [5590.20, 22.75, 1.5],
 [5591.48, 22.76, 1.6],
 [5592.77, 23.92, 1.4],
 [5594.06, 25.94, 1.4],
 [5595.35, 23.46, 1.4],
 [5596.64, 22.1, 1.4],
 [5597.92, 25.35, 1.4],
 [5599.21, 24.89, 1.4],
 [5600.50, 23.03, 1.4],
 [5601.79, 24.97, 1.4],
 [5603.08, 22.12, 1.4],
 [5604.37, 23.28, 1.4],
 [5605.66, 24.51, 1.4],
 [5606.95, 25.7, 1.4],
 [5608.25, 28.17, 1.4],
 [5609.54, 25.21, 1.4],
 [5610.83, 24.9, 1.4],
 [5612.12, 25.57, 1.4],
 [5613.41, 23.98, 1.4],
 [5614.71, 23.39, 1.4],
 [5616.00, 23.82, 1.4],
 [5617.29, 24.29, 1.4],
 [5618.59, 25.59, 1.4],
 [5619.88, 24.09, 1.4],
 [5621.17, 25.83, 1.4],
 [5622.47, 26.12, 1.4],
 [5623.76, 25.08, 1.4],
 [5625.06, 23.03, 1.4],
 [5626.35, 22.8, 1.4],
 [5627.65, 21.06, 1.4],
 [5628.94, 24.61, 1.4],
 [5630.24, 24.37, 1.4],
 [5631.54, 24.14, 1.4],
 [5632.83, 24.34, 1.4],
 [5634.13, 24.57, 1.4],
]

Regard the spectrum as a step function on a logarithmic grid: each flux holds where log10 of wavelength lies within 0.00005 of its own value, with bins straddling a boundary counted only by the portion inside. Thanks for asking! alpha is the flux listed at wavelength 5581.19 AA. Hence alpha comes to 24.85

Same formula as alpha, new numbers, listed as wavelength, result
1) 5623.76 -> 25.08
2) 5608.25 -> 28.17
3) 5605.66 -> 24.51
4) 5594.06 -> 25.94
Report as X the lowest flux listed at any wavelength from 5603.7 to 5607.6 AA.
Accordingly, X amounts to 23.28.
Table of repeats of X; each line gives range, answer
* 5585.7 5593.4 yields 21.75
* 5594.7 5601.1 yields 22.1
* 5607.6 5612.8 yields 24.9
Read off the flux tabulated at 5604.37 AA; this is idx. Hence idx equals 23.28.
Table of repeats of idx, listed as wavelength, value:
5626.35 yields 22.8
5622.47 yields 26.12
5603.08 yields 22.12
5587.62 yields 21.75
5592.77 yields 23.92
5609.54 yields 25.21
